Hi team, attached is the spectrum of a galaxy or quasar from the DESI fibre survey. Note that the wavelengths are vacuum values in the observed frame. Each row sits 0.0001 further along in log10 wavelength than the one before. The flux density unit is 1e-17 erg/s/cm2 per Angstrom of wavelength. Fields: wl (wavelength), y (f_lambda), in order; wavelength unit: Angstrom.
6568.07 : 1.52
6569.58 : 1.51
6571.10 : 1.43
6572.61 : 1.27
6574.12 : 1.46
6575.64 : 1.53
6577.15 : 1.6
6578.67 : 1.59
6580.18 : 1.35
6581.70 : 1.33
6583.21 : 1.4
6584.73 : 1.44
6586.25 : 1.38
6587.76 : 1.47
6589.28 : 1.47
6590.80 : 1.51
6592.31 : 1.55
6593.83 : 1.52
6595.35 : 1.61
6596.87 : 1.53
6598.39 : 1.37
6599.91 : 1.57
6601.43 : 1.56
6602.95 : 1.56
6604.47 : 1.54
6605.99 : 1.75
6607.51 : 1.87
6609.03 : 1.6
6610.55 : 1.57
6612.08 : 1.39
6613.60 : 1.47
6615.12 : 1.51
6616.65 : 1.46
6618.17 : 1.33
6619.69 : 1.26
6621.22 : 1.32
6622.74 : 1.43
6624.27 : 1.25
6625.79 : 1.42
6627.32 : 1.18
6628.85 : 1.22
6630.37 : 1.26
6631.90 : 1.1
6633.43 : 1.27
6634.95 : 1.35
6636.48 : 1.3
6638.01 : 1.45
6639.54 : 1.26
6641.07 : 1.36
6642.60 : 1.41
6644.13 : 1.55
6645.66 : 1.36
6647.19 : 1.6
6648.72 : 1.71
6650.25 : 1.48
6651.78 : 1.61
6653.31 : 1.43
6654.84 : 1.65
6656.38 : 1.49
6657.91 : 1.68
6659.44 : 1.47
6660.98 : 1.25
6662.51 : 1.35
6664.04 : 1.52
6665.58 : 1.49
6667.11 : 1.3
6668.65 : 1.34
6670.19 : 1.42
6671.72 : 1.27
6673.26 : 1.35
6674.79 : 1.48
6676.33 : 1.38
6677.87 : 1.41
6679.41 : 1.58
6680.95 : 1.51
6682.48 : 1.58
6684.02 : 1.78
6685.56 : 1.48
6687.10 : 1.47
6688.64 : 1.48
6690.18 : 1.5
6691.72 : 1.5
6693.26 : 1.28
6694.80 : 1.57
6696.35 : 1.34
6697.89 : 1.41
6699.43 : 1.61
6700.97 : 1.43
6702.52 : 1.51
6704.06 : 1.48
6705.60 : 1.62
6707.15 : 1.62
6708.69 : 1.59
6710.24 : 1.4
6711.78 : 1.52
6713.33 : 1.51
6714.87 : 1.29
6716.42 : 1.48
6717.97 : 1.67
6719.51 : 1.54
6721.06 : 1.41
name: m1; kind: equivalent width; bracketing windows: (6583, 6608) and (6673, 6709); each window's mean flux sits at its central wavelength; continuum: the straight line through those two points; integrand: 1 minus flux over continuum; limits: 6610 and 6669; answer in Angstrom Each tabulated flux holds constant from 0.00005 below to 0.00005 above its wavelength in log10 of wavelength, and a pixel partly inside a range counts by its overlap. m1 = 4.3 Angstrom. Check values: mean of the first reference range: 1.53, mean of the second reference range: 1.5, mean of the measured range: 1.41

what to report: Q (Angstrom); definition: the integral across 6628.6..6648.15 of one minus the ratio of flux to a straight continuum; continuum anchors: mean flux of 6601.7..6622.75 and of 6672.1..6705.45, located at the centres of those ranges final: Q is 1.9 Angstrom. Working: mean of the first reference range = 1.51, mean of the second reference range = 1.48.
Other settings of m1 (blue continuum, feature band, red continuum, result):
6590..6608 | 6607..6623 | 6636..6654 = 0.70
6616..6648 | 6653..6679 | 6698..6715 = -0.23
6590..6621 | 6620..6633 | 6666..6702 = 2.01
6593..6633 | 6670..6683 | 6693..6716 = 0.28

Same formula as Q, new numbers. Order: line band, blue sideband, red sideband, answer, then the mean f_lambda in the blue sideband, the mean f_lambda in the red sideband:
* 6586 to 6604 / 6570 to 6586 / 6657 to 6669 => -0.9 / 1.44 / 1.43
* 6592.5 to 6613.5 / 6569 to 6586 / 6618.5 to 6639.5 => -3.1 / 1.44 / 1.29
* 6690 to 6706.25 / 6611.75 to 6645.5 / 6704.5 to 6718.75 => 0.2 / 1.34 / 1.52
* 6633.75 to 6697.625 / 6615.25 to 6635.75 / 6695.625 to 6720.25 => -2.6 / 1.3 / 1.5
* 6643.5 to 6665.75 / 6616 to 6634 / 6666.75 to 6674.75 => -3.0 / 1.29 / 1.35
